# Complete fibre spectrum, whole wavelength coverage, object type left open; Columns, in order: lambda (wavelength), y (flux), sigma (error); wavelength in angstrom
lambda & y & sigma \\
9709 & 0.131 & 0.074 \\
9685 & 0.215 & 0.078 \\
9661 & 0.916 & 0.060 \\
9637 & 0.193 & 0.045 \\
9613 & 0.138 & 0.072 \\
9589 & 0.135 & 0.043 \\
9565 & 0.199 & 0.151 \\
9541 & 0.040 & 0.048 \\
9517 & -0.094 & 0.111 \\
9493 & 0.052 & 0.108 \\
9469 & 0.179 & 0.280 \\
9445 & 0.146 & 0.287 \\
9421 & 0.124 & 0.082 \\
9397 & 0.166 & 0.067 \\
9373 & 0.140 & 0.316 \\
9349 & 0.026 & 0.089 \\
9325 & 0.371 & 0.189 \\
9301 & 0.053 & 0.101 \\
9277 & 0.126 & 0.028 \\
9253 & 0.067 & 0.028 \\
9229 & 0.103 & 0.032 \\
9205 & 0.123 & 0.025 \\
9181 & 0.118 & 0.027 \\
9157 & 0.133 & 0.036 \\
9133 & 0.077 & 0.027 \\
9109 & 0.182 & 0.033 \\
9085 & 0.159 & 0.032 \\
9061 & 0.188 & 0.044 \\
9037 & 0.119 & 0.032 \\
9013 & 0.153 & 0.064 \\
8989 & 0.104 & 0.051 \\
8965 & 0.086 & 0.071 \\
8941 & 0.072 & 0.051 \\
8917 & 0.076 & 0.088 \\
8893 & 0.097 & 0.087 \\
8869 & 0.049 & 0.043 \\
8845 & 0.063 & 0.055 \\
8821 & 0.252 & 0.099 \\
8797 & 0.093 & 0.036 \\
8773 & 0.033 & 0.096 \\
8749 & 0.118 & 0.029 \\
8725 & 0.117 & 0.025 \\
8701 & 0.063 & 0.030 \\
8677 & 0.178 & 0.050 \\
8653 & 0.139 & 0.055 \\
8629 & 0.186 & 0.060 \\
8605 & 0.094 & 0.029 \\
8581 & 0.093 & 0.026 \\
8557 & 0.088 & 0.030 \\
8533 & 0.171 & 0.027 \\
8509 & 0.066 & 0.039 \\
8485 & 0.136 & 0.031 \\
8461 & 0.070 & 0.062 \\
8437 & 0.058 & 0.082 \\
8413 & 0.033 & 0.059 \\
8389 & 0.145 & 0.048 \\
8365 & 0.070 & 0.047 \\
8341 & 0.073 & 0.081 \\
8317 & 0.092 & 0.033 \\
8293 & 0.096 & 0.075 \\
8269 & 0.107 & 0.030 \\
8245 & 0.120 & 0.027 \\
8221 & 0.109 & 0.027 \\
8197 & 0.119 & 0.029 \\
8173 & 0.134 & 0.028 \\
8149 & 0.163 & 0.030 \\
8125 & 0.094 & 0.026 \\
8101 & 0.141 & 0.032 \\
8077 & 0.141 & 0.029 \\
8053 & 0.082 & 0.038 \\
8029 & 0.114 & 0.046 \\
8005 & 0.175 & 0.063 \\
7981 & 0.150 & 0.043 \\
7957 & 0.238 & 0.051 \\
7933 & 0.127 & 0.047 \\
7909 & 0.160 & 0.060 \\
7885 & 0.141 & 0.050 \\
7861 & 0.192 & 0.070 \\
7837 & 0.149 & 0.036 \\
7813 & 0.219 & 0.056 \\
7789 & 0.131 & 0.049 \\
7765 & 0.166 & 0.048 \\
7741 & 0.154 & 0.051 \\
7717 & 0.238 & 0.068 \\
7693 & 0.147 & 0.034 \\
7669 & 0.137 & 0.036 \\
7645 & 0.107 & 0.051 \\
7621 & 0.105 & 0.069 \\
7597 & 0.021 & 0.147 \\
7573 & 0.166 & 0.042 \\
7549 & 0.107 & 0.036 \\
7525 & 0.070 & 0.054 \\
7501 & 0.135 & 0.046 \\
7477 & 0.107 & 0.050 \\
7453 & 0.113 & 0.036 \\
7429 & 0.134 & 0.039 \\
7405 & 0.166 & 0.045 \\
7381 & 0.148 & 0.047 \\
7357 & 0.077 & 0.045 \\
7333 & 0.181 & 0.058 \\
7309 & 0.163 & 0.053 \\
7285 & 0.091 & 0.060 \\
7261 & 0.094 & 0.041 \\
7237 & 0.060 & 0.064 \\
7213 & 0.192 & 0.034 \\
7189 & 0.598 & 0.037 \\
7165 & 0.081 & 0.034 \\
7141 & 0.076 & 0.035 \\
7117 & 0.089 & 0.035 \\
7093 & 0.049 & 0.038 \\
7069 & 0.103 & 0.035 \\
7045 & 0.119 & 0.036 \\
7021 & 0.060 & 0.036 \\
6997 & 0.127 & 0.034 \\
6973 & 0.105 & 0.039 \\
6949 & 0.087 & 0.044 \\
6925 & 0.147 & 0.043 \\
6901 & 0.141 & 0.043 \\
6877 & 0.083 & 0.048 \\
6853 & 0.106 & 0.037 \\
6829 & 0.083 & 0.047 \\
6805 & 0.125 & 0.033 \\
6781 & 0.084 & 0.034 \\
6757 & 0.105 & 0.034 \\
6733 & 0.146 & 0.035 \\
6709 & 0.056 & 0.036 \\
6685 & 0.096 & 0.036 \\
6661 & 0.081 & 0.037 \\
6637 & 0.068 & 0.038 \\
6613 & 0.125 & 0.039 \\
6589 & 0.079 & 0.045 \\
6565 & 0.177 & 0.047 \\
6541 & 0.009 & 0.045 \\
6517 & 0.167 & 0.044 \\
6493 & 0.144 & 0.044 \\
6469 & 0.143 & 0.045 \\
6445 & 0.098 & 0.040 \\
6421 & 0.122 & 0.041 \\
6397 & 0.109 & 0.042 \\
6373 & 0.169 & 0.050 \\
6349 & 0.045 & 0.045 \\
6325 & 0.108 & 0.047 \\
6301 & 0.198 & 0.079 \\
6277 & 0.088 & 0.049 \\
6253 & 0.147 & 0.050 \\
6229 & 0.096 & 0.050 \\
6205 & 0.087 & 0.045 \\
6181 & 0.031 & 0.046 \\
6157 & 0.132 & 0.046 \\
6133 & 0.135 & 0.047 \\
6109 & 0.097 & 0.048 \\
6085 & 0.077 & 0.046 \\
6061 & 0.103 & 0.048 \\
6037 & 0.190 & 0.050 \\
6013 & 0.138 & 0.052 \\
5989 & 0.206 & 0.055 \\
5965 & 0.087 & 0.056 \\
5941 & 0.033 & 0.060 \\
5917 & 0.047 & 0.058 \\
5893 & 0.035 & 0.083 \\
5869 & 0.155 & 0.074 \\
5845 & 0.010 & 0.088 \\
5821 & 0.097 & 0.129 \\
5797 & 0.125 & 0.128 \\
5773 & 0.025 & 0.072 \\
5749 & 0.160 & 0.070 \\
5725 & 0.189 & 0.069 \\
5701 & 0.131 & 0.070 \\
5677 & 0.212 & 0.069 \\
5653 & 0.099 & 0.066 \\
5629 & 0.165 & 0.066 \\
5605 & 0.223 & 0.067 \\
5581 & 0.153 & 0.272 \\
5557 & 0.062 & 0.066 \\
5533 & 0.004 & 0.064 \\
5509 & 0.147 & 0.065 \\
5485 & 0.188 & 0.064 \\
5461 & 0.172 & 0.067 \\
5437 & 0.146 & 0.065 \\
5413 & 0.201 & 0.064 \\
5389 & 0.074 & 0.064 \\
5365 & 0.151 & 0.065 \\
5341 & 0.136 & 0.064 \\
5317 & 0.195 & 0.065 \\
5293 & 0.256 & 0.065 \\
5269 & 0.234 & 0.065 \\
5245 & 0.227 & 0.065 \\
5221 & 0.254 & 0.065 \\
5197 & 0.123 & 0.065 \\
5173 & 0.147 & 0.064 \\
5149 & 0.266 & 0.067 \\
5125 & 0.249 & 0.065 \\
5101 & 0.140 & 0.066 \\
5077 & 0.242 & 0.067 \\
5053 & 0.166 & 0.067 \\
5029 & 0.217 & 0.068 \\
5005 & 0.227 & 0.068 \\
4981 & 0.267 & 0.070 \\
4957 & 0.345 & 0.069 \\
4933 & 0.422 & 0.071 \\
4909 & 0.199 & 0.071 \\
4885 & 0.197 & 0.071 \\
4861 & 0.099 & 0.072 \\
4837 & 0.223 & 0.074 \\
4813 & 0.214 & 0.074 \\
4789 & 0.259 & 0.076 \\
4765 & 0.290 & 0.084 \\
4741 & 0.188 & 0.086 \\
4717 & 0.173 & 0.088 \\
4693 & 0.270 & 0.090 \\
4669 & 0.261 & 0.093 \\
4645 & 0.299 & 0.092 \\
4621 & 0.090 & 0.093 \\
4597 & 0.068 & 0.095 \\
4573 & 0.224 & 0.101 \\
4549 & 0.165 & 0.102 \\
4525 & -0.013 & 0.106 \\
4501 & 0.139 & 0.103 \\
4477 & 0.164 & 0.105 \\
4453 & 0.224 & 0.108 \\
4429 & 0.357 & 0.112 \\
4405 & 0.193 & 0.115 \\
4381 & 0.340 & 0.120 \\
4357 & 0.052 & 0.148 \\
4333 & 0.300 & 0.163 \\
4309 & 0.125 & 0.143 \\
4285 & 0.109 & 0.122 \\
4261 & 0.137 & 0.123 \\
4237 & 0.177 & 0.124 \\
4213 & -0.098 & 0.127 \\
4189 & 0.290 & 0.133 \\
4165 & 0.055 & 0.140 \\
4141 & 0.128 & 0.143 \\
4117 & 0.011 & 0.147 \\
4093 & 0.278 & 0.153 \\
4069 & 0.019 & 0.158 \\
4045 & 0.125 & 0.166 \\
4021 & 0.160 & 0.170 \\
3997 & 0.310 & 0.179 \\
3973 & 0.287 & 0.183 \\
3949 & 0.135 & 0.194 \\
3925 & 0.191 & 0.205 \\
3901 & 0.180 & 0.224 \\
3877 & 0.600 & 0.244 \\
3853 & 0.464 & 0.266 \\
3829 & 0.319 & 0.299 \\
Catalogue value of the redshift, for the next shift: 0.930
